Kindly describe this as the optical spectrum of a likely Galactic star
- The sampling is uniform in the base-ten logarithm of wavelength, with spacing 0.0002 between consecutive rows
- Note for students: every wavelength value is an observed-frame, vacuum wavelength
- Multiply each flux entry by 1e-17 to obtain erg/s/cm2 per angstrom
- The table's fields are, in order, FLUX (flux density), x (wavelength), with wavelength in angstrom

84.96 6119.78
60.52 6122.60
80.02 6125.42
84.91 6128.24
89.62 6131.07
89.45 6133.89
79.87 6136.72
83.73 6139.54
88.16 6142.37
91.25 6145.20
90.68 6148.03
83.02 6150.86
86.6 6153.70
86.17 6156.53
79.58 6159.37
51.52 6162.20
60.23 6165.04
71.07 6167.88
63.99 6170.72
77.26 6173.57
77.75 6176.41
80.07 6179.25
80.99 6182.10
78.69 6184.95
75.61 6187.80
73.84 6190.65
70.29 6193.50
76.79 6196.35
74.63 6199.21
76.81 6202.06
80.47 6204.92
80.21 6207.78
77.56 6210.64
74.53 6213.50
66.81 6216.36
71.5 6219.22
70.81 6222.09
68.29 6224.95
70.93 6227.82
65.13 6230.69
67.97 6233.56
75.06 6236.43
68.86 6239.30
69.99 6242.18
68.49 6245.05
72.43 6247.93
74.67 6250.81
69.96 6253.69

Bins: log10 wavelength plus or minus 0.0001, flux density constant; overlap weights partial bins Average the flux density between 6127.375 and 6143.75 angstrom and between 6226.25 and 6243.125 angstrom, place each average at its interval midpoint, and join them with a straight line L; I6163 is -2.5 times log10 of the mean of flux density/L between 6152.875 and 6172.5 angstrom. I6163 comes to 0.152 mag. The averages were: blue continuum 86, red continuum 69.6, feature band 70.9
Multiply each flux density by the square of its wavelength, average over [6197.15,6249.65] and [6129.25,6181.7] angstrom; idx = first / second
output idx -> 0.93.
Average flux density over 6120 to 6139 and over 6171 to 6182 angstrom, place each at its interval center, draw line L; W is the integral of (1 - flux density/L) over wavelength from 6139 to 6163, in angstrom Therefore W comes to -1.11 angstrom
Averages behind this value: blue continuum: 81.1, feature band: 83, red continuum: 77.2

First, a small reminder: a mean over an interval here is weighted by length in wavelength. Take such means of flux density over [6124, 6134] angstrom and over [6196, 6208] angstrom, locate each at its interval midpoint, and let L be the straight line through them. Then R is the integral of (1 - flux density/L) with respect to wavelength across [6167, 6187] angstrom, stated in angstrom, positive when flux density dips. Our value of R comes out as 1.1 angstrom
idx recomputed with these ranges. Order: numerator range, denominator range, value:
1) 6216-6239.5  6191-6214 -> 0.92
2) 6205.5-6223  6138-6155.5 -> 0.87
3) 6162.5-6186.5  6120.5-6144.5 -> 0.89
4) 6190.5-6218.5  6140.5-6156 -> 0.87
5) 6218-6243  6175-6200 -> 0.92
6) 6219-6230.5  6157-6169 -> 1.06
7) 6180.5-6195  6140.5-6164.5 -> 0.94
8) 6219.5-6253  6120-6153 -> 0.87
